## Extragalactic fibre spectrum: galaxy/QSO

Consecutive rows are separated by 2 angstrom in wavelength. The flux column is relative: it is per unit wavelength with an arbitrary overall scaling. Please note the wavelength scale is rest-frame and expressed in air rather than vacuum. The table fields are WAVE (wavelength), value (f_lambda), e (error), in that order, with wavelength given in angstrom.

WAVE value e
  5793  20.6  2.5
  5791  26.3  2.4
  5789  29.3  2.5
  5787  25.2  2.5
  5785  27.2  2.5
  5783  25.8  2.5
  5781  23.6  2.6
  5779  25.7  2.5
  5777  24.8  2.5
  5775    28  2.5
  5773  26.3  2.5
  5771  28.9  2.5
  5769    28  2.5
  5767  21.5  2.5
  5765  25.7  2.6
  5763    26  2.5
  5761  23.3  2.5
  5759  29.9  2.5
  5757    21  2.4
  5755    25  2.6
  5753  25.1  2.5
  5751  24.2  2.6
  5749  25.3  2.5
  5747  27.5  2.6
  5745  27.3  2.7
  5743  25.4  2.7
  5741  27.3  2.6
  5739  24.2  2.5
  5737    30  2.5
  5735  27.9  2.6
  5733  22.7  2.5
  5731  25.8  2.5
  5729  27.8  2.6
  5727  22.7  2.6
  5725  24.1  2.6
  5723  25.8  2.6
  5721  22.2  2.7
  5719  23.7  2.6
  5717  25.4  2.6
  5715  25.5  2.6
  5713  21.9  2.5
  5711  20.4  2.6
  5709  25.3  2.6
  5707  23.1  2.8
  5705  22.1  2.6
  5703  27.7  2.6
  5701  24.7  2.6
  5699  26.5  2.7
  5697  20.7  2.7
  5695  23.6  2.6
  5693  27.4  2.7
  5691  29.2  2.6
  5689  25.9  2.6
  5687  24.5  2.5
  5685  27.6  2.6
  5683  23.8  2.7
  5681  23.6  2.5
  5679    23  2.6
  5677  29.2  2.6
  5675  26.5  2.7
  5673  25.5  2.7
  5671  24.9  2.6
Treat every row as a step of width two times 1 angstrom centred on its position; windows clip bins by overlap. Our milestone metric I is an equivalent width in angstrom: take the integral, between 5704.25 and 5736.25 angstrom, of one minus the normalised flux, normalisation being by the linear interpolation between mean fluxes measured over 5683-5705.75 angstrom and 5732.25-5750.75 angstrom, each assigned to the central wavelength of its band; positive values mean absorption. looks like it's 2.1 angstrom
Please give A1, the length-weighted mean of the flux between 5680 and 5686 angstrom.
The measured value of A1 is 25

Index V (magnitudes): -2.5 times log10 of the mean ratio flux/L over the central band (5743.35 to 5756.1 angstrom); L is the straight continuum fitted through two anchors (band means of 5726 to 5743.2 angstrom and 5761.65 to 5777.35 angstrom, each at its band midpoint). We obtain 0.02 mag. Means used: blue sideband 26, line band 25.7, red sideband 26.1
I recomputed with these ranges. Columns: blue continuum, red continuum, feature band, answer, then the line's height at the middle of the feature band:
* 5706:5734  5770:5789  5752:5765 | 0.21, 25.5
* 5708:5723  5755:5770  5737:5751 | -1.03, 24.5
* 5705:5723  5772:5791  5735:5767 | -1.00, 25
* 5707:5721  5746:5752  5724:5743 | -0.82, 24.7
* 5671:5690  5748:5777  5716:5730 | 0.54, 25.5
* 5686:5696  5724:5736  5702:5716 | 1.07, 25.7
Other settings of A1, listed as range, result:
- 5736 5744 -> 26.7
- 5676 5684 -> 24.9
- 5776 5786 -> 25.4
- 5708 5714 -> 22.5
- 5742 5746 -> 26.4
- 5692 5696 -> 25.5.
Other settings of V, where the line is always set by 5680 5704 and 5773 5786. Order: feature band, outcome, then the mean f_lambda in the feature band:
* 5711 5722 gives 0.094 mag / 23.4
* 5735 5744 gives -0.049 mag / 26.9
